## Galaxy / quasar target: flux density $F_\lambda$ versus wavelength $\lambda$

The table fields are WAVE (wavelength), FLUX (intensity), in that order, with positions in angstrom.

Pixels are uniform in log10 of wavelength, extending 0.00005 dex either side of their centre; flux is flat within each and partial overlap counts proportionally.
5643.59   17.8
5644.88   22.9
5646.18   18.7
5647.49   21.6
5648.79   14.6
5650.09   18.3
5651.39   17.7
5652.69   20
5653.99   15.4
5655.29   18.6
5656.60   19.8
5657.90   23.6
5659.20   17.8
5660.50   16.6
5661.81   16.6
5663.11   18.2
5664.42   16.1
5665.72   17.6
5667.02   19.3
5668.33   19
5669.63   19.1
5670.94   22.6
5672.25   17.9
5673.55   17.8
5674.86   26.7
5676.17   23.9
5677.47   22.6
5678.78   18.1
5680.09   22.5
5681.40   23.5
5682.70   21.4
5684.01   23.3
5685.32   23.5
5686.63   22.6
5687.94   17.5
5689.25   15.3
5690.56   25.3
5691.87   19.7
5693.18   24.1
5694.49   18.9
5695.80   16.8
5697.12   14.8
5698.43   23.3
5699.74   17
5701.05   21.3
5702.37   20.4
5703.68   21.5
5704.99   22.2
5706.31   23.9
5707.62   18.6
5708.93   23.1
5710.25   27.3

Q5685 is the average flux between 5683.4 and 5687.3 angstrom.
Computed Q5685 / 23.1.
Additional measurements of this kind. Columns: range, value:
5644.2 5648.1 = 21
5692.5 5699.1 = 19.6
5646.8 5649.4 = 18.1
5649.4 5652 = 18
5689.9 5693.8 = 23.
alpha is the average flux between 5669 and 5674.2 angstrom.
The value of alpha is 19.3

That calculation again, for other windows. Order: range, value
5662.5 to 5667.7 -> 17.8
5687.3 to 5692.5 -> 19.5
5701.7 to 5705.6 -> 21.4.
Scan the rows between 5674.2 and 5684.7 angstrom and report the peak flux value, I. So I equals 26.7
